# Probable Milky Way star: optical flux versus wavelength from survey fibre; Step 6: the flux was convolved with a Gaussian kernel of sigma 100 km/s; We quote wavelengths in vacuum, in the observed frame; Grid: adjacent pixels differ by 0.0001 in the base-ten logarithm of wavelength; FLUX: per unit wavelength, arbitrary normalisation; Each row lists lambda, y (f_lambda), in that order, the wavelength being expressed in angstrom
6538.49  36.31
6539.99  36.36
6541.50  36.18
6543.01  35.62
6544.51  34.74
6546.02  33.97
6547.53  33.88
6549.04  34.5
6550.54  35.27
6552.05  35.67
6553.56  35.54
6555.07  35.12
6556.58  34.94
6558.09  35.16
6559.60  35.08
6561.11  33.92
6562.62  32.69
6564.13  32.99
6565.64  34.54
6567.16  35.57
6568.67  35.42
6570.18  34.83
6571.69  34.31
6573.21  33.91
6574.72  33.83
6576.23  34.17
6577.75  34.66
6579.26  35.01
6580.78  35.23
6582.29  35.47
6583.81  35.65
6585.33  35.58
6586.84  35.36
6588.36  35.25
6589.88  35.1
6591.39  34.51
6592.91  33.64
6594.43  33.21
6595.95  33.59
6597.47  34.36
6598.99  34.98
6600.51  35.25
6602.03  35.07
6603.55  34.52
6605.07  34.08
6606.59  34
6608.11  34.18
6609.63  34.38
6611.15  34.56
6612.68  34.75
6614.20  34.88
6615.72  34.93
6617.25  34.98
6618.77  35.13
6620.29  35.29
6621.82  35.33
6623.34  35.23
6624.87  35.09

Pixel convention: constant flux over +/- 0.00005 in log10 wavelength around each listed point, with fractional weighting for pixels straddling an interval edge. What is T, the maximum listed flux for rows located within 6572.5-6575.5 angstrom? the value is 33.91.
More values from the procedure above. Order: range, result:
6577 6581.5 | 35.23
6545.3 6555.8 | 35.67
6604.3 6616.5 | 34.93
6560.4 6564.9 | 33.92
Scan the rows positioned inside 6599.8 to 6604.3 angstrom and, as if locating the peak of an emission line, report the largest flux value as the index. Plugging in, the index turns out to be 35.25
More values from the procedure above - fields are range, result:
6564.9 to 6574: 35.57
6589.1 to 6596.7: 35.1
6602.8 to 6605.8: 34.52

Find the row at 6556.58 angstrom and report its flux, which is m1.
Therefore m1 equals 34.94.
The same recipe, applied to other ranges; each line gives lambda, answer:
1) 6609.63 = 34.38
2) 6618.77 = 35.13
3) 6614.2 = 34.88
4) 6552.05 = 35.67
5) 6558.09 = 35.16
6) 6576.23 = 34.17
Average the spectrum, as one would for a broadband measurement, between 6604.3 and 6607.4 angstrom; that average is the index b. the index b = 34.1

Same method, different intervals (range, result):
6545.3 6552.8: 34.7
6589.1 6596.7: 34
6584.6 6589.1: 35.4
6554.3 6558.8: 35.1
